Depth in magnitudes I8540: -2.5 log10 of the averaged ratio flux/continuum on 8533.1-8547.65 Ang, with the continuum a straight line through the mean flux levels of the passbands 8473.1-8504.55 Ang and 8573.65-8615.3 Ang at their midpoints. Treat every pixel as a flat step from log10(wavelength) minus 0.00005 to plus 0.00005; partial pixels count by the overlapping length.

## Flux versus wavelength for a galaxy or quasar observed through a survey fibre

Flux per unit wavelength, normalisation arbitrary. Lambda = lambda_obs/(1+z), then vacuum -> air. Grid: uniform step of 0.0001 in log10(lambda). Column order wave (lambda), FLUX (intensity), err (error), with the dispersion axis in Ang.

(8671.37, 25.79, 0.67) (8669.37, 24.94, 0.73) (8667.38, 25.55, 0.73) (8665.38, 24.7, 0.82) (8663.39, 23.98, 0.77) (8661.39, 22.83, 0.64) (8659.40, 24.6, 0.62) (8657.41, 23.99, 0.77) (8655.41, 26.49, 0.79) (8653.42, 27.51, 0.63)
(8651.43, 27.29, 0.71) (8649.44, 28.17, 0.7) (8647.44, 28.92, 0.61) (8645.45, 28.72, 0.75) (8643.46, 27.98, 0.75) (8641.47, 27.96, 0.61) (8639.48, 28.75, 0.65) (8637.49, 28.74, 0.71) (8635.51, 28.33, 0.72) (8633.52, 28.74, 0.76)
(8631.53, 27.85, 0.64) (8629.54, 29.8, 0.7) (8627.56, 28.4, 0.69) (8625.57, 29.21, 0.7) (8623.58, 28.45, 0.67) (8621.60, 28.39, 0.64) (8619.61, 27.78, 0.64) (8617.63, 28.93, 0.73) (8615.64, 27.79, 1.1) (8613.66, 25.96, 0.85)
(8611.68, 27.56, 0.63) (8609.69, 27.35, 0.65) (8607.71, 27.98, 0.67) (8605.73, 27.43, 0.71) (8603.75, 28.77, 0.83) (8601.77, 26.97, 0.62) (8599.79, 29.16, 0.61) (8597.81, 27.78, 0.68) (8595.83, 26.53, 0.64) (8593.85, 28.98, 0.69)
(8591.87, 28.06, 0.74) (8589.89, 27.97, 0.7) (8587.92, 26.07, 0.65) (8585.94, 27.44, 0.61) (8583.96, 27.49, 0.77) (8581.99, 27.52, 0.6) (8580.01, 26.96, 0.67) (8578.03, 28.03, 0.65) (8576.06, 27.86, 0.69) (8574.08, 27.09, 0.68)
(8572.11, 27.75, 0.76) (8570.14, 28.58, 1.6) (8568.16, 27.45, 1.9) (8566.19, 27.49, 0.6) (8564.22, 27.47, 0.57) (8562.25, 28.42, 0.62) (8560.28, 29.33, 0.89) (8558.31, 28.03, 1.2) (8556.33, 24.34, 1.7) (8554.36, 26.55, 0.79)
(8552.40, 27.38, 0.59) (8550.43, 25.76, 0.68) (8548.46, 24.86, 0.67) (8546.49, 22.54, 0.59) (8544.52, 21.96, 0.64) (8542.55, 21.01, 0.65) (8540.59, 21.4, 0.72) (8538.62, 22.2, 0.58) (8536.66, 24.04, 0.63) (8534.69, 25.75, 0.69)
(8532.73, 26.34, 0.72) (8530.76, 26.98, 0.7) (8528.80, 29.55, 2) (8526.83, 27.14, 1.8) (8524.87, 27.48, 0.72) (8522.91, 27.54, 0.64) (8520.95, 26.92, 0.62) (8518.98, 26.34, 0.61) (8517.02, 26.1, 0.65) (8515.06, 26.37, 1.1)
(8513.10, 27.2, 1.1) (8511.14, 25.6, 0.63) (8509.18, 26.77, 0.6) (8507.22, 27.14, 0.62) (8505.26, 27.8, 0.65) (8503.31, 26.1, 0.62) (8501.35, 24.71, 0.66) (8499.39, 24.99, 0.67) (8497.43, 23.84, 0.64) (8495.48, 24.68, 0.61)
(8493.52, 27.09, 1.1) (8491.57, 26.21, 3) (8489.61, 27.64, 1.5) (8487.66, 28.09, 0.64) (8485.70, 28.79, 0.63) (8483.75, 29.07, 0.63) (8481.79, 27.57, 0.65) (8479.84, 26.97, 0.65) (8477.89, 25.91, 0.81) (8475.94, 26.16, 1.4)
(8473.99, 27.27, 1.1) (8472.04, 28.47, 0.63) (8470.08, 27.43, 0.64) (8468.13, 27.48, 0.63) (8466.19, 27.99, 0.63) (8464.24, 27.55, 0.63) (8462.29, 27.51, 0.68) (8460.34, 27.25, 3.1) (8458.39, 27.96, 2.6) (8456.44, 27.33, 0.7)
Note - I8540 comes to 0.18 mag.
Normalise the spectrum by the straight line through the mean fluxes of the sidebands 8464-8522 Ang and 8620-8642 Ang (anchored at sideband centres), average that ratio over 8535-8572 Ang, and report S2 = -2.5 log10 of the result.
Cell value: 0.084 mag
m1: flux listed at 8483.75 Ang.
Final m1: 29.07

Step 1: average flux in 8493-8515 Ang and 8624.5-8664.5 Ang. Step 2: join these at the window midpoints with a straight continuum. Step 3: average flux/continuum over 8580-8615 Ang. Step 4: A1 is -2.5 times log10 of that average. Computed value -0.03 mag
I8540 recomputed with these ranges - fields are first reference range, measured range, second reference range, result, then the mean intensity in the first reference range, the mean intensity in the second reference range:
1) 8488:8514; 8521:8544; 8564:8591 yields 0.06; 26.2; 27.5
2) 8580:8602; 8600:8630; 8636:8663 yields -0.03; 27.6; 27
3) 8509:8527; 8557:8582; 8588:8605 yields -0.01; 26.7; 27.9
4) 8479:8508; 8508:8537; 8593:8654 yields 0.01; 26.7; 28.1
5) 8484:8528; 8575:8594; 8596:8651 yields 0.00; 26.6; 28.2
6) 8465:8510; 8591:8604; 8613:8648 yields 0.00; 26.9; 28.4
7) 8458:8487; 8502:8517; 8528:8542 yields -0.02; 27.6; 25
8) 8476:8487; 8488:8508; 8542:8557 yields 0.03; 27.5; 24.4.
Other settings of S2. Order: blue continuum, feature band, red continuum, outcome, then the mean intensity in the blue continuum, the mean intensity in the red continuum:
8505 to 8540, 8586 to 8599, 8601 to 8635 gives 0.00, 26.4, 28.1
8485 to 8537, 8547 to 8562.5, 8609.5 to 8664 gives 0.01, 26.6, 27.5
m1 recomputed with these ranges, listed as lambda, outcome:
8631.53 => 27.85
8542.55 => 21.01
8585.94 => 27.44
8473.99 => 27.27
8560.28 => 29.33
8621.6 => 28.39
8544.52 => 21.96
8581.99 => 27.52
